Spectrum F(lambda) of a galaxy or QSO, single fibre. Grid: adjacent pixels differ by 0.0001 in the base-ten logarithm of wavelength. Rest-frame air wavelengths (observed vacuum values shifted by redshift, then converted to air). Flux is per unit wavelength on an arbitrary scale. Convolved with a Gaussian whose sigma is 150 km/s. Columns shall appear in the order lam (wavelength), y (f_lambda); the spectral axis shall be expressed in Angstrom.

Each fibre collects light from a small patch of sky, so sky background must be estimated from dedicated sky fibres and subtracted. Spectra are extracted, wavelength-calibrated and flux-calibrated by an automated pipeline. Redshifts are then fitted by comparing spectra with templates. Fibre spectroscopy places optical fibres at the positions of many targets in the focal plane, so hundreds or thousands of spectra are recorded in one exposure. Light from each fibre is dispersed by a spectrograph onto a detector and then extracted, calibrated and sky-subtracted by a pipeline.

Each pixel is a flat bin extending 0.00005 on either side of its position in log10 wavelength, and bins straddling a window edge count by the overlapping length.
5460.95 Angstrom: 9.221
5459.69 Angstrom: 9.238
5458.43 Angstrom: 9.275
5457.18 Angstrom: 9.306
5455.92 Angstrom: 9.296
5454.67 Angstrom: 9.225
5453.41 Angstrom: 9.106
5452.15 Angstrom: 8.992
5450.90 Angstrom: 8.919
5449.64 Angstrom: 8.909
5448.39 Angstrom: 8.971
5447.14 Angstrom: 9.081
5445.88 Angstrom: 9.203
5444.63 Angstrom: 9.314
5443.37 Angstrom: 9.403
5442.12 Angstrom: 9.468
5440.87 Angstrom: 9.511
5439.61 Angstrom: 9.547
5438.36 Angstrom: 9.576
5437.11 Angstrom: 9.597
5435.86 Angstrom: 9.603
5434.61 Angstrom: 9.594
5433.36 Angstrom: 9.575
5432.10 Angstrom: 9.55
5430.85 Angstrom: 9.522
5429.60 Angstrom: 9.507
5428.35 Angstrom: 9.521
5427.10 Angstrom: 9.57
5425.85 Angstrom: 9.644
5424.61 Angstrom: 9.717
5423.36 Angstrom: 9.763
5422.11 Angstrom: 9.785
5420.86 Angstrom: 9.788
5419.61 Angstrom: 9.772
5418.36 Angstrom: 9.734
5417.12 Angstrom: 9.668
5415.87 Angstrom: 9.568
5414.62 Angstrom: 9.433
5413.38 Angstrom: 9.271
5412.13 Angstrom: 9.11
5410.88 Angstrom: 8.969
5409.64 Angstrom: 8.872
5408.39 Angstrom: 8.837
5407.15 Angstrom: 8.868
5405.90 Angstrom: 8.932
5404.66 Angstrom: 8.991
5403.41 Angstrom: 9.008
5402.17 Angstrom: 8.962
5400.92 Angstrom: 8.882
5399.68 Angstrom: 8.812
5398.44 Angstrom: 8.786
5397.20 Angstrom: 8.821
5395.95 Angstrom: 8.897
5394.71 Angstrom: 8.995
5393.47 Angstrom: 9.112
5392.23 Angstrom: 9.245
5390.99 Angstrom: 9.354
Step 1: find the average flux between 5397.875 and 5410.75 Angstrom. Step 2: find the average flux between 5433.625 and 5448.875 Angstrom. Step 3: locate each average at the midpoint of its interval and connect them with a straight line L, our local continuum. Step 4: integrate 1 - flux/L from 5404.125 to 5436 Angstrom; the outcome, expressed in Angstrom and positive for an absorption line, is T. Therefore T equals -1.1 Angstrom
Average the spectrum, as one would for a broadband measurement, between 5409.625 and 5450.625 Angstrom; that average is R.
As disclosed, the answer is 9.46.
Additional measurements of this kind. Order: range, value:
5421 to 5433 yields 9.62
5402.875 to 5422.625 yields 9.28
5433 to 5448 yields 9.45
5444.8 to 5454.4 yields 9.05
